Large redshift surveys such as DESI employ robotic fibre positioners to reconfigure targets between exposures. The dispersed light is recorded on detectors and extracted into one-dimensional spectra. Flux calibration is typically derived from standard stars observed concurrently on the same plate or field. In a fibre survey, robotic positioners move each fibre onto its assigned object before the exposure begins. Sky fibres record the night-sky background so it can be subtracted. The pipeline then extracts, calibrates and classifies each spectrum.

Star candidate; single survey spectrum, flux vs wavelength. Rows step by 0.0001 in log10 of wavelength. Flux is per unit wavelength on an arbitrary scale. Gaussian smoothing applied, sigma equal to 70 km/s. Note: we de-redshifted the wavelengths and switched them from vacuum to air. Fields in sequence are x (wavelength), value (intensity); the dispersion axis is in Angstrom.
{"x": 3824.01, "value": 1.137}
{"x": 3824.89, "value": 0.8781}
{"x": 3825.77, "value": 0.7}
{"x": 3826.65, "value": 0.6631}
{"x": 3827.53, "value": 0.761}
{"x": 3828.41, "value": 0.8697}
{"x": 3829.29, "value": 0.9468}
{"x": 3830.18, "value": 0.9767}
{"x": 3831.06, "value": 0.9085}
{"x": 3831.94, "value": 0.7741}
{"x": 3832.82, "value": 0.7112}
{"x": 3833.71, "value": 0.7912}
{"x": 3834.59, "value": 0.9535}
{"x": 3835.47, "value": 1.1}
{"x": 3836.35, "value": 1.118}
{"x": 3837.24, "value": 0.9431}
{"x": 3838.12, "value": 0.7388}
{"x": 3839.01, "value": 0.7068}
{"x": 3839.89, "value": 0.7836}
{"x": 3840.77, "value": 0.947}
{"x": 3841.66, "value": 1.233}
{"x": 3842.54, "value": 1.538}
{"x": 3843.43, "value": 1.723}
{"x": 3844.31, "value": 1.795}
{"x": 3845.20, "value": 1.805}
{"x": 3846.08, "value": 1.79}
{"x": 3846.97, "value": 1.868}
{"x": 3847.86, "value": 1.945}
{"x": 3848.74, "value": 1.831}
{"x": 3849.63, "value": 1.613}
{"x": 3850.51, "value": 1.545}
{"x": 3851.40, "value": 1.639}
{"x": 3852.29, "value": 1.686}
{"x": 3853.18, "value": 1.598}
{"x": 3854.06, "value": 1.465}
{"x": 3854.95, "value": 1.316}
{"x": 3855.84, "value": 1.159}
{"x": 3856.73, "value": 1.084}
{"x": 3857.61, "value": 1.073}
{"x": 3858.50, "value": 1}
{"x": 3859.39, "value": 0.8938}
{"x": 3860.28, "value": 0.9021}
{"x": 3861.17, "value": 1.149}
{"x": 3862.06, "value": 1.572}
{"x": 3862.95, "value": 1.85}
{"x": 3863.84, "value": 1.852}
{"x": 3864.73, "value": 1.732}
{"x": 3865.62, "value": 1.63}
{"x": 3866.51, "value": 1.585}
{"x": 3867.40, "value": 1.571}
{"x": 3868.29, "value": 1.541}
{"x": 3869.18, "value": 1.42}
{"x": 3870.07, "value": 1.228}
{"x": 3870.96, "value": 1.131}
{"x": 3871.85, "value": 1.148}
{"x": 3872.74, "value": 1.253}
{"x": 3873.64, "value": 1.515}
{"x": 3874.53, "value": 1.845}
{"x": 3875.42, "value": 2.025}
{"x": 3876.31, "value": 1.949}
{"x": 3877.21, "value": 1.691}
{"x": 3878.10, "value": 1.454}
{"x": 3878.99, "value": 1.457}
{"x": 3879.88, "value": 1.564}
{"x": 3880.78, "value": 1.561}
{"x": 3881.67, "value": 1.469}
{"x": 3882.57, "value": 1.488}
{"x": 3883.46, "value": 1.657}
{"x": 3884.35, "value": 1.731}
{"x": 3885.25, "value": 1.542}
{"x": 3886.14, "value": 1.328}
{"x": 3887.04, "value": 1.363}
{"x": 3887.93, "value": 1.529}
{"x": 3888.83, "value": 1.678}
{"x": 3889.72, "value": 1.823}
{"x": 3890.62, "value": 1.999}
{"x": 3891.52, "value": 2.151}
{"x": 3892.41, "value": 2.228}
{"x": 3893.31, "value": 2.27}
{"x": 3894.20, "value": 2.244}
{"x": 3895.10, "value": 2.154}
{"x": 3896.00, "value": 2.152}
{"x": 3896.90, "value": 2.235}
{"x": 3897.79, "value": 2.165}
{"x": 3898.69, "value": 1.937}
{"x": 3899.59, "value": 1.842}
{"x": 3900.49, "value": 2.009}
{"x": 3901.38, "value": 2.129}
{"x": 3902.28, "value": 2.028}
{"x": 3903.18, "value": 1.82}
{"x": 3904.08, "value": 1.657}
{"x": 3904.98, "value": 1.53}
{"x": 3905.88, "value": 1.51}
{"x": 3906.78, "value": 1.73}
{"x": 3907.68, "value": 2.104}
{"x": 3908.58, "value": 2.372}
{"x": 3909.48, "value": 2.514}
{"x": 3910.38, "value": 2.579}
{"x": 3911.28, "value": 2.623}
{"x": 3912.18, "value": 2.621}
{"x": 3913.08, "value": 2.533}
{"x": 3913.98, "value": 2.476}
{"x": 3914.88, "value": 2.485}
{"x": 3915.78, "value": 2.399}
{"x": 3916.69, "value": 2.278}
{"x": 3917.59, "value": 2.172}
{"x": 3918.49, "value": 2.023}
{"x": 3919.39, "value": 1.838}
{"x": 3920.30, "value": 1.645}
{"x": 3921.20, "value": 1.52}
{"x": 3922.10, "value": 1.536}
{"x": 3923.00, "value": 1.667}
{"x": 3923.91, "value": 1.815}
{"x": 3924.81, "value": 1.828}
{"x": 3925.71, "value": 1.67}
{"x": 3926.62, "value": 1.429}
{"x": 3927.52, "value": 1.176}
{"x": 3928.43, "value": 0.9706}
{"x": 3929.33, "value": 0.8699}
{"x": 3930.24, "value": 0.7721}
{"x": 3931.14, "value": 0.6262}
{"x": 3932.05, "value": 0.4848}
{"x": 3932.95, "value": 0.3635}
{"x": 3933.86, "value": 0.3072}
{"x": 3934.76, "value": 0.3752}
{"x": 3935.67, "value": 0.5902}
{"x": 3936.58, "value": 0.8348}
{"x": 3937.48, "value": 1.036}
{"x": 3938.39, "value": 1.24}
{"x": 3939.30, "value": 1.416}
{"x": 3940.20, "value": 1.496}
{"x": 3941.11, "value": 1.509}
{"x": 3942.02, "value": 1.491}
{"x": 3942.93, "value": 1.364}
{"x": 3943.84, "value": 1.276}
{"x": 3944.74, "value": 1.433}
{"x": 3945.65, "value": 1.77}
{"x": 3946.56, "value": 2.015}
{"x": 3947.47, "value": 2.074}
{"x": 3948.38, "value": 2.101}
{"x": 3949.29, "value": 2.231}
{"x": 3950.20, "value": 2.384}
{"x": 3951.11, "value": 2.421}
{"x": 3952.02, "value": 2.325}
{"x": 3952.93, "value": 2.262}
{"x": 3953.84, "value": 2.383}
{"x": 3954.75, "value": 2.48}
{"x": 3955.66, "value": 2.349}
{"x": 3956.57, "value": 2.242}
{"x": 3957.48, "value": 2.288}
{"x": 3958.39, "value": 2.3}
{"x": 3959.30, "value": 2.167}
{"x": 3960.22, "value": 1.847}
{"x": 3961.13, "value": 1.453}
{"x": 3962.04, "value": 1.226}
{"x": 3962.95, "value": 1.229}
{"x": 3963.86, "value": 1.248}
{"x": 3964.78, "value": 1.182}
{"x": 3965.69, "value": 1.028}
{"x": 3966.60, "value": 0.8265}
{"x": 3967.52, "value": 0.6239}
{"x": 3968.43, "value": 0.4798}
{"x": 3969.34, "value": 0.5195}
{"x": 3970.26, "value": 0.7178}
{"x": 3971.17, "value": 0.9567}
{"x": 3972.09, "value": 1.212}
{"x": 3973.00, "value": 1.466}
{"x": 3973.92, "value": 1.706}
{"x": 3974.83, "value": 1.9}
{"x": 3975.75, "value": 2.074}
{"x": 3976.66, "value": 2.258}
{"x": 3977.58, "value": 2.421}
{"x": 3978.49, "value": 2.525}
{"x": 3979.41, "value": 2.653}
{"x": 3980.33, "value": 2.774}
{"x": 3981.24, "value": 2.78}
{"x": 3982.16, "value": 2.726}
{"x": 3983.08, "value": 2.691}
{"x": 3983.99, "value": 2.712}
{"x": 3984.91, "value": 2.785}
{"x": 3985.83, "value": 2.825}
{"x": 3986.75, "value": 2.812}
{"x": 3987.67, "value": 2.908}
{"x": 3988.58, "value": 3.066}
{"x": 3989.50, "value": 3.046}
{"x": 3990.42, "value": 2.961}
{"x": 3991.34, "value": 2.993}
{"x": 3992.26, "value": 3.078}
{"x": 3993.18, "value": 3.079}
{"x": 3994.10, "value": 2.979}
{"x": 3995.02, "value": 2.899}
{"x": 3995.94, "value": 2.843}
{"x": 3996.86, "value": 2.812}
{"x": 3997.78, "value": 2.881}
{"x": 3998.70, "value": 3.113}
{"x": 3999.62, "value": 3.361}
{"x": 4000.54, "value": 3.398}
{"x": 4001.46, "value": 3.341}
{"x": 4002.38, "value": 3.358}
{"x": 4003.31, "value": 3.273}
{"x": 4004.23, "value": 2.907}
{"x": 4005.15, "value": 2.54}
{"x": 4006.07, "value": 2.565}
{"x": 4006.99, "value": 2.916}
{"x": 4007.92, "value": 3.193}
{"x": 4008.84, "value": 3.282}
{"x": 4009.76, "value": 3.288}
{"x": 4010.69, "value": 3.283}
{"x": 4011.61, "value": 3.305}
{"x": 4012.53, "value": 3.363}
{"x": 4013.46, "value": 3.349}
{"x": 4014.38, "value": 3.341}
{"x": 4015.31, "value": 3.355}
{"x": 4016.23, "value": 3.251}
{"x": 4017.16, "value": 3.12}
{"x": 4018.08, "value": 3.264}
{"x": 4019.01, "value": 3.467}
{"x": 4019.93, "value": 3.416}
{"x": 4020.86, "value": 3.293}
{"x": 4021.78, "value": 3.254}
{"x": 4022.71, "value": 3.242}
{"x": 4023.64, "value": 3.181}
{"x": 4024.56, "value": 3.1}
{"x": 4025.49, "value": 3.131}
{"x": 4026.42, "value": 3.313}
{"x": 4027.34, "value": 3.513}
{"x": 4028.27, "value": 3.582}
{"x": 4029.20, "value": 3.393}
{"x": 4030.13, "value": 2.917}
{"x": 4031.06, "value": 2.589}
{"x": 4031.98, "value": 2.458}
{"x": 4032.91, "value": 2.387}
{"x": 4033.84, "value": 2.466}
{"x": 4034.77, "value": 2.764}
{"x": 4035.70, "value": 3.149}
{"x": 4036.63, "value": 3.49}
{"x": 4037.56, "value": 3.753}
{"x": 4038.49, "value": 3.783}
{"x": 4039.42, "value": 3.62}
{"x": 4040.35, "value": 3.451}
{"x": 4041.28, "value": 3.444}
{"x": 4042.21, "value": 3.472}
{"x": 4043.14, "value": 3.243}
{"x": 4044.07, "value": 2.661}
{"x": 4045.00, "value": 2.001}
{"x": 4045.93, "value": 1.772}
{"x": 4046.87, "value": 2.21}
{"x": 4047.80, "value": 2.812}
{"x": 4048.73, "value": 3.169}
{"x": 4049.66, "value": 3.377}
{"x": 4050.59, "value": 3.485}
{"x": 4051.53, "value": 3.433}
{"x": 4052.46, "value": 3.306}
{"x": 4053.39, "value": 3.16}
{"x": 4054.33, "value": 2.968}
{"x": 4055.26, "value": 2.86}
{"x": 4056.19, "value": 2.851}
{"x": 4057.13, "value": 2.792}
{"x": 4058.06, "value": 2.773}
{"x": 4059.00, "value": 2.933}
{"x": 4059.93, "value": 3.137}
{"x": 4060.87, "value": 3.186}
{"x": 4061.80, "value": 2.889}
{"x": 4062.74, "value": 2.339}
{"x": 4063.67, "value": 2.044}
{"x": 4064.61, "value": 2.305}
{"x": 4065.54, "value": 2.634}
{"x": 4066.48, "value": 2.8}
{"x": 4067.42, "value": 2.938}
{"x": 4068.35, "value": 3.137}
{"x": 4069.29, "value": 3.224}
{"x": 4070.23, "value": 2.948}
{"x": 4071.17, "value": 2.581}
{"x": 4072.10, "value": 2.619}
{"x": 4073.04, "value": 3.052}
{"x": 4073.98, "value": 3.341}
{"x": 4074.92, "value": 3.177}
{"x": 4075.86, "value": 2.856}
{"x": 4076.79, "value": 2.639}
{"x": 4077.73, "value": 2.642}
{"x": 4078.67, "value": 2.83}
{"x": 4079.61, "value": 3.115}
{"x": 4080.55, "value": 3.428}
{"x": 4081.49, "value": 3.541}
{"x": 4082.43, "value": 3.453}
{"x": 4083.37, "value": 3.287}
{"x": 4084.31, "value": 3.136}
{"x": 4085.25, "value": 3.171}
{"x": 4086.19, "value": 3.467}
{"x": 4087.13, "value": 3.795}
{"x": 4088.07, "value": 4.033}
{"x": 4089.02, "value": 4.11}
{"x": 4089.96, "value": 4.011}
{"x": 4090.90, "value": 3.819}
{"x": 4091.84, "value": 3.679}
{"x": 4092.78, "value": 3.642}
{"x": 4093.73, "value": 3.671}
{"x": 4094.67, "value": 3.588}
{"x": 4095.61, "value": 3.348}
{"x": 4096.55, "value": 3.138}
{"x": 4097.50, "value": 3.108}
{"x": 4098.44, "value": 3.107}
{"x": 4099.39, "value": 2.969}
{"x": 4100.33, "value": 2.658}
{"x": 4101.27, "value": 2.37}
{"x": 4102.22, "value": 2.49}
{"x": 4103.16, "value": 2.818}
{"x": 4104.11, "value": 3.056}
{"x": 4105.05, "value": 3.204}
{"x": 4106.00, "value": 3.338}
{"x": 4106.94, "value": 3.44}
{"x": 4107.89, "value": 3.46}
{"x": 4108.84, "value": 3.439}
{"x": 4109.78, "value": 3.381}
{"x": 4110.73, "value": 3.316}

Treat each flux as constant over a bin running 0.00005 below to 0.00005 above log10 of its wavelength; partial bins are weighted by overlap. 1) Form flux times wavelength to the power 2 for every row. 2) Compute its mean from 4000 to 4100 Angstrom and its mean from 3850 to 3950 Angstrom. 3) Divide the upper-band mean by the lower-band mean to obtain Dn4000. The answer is 2.08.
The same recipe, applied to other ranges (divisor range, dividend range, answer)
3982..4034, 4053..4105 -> 1.04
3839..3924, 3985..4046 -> 1.92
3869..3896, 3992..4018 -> 1.99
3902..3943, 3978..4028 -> 2.01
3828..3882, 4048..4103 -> 2.55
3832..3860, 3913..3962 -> 1.34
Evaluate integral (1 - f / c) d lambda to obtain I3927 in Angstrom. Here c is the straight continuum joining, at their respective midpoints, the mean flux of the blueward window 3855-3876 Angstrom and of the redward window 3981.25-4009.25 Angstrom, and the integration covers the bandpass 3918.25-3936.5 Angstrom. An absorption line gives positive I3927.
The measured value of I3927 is 8.3 Angstrom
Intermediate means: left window 1.4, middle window 1.16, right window 2.97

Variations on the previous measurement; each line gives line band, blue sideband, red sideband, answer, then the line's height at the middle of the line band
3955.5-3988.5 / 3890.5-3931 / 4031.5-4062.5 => 7.25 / 2.42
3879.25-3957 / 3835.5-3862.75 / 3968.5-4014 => 8.14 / 1.99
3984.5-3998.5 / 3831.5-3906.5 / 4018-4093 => -1.99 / 2.57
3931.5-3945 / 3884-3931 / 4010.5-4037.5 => 7.45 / 2.23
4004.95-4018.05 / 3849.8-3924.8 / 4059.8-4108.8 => -2.72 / 2.62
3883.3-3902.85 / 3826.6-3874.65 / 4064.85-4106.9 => -3.36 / 1.64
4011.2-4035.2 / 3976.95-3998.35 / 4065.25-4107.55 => -1.51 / 2.96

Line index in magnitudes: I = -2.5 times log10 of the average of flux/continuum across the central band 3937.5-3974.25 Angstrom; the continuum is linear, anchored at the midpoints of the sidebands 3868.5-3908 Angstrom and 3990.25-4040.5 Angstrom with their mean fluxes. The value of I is 0.47 mag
